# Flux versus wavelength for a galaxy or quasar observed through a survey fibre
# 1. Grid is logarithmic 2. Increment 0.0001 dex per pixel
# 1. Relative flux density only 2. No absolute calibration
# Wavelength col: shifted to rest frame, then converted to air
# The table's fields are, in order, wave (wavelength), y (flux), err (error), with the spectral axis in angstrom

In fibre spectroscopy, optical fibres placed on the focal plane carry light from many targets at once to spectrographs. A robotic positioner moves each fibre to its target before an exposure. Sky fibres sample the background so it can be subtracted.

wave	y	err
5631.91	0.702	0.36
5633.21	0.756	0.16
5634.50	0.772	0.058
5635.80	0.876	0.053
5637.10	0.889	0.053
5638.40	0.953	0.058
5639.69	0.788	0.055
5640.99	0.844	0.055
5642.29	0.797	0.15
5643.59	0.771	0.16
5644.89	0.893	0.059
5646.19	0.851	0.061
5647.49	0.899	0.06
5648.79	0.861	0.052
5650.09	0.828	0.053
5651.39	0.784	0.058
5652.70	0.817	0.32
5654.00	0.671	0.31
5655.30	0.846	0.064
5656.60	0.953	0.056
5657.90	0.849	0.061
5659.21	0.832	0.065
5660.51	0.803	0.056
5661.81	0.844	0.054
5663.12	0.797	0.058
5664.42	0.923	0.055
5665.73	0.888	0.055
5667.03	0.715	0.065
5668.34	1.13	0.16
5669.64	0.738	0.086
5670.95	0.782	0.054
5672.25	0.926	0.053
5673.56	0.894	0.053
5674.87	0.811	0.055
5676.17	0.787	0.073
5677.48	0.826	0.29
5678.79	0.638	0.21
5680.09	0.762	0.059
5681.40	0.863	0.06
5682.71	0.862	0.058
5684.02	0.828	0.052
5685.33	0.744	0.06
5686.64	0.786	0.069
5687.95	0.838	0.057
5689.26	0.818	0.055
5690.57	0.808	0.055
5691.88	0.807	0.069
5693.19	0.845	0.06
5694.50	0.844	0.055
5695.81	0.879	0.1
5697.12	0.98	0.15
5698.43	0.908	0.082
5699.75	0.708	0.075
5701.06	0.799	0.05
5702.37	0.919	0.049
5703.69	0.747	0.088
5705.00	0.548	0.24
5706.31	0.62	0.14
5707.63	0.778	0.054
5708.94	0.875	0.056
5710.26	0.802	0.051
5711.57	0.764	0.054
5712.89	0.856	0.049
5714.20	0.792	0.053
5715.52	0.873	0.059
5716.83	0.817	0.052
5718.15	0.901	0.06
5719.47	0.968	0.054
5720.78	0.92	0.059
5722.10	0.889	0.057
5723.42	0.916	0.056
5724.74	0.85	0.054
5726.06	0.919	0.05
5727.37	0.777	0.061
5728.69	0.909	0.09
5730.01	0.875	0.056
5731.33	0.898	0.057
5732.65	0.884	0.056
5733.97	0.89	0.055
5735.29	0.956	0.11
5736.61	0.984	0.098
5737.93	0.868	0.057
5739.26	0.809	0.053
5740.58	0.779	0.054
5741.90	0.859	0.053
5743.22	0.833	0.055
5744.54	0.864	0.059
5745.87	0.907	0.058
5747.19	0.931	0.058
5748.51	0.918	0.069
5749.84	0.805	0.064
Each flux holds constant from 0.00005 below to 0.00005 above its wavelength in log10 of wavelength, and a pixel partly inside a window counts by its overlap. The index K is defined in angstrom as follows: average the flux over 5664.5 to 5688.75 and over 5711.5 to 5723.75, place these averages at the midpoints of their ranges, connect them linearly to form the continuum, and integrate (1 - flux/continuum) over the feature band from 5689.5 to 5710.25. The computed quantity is 1.16 angstrom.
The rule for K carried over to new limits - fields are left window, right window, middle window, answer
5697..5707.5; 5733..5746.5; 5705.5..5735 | -1.2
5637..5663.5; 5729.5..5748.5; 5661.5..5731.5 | 2.2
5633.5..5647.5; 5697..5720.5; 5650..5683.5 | 0.1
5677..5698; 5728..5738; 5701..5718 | 1.5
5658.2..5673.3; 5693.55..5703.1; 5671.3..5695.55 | 1.2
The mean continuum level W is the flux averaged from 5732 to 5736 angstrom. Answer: 0.911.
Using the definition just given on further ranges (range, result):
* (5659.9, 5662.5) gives 0.823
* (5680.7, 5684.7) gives 0.848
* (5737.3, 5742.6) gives 0.828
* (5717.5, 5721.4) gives 0.931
